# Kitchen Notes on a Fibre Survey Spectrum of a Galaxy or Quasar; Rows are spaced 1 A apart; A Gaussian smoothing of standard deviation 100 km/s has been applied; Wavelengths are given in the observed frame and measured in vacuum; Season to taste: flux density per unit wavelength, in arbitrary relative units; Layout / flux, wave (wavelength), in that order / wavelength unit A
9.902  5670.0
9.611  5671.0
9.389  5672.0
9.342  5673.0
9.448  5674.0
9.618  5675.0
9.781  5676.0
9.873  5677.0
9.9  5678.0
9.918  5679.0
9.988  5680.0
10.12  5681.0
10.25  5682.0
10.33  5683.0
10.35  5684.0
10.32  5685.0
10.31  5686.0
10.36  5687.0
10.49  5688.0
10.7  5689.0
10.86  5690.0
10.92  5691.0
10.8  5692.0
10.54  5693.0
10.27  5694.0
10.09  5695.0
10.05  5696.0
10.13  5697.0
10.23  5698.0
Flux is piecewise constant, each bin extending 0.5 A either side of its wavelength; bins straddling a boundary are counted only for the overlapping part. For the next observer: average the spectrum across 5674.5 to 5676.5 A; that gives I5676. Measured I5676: 9.7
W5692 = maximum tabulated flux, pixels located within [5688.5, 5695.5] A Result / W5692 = 10.92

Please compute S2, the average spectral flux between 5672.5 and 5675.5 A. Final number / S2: 9.47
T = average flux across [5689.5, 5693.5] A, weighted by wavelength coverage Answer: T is 10.8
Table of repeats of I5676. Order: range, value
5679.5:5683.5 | 10.2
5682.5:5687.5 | 10.3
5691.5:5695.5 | 10.4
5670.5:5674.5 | 9.45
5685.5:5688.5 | 10.4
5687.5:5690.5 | 10.7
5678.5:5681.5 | 10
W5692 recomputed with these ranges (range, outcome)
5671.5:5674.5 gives 9.448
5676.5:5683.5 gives 10.33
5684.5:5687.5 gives 10.36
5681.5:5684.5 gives 10.35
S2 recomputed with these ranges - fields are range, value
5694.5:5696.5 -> 10.1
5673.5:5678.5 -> 9.72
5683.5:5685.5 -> 10.3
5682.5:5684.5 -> 10.3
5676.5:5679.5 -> 9.9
